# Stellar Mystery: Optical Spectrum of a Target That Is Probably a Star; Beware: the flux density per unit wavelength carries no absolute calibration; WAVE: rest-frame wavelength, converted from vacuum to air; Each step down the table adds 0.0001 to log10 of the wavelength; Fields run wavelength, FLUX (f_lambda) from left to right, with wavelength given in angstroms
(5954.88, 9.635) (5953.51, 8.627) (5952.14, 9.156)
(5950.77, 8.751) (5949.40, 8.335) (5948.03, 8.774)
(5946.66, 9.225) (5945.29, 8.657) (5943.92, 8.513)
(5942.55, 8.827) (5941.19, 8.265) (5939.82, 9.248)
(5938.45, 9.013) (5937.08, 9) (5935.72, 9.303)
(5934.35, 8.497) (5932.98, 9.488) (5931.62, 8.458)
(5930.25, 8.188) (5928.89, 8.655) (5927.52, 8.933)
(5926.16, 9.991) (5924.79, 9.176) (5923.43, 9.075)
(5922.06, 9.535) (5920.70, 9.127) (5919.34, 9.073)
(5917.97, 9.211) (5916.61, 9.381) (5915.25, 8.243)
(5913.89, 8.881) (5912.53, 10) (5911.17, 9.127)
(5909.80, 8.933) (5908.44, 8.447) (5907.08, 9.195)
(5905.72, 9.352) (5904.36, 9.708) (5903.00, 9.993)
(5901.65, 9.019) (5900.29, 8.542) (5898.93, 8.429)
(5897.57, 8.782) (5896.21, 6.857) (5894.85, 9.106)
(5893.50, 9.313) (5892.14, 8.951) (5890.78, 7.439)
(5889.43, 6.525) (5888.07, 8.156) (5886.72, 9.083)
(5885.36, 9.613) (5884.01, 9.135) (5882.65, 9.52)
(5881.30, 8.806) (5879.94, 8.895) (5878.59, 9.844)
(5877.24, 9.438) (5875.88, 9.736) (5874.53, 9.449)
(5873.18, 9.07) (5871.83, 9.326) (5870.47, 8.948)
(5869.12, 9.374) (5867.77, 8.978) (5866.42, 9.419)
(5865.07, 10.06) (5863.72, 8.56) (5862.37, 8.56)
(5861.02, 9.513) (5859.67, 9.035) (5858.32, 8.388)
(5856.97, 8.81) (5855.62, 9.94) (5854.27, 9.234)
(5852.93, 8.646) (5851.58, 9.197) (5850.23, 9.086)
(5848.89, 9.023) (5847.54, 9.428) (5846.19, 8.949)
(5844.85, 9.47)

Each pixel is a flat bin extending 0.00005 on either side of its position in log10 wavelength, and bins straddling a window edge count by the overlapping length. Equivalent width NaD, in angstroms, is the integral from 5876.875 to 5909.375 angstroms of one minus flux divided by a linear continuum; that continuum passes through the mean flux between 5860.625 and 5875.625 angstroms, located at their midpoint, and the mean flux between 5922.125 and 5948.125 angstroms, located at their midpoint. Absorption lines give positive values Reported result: 1.0 angstroms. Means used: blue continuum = 9.22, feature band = 8.84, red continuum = 8.93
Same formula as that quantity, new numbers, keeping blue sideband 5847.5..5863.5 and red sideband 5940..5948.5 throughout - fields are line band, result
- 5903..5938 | -1.1 angstroms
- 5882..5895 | 0.4 angstroms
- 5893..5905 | 0.1 angstroms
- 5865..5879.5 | -0.6 angstroms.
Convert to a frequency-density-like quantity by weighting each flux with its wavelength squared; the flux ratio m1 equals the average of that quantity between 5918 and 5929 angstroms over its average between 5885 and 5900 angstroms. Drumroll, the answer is 1.11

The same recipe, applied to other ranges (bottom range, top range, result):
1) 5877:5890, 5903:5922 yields 1.04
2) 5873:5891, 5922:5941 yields 1.02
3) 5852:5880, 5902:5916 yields 1.01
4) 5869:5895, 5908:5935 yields 1.02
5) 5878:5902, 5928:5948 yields 1.03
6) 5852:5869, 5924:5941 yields 1.01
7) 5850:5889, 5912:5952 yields 1.00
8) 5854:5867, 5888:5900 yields 0.91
